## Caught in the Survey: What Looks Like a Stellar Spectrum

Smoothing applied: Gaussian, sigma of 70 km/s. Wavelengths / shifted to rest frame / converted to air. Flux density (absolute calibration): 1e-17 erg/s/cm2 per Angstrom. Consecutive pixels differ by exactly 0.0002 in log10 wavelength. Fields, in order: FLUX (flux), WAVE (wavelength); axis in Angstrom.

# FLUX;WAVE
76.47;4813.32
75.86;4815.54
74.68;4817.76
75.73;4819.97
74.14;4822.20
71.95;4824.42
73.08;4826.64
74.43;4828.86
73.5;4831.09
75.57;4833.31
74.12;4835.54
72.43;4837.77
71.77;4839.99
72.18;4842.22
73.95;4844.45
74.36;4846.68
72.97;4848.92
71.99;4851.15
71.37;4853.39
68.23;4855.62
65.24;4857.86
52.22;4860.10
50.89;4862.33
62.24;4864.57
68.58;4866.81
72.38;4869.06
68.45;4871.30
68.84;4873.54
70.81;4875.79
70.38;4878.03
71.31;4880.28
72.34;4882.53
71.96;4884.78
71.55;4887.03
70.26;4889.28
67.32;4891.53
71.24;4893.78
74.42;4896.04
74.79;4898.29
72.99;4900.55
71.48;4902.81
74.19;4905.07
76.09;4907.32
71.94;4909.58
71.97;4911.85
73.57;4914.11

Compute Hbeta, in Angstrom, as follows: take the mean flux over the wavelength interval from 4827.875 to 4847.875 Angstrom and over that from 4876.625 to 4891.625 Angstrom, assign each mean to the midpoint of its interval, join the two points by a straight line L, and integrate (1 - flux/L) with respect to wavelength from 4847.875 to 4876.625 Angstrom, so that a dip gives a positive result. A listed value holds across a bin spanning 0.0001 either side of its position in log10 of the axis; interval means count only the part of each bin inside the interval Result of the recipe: 2.3 Angstrom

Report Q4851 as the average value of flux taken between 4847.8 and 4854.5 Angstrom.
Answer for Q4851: 72.1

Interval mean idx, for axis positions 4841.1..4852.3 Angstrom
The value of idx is 73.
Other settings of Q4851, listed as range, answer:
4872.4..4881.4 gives 70.3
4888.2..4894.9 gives 69.7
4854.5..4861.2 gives 61.9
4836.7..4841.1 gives 72.2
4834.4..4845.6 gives 72.9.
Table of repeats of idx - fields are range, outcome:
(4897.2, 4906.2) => 73.4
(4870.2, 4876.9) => 69.4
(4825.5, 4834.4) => 74.2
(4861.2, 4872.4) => 64.5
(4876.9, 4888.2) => 71.5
